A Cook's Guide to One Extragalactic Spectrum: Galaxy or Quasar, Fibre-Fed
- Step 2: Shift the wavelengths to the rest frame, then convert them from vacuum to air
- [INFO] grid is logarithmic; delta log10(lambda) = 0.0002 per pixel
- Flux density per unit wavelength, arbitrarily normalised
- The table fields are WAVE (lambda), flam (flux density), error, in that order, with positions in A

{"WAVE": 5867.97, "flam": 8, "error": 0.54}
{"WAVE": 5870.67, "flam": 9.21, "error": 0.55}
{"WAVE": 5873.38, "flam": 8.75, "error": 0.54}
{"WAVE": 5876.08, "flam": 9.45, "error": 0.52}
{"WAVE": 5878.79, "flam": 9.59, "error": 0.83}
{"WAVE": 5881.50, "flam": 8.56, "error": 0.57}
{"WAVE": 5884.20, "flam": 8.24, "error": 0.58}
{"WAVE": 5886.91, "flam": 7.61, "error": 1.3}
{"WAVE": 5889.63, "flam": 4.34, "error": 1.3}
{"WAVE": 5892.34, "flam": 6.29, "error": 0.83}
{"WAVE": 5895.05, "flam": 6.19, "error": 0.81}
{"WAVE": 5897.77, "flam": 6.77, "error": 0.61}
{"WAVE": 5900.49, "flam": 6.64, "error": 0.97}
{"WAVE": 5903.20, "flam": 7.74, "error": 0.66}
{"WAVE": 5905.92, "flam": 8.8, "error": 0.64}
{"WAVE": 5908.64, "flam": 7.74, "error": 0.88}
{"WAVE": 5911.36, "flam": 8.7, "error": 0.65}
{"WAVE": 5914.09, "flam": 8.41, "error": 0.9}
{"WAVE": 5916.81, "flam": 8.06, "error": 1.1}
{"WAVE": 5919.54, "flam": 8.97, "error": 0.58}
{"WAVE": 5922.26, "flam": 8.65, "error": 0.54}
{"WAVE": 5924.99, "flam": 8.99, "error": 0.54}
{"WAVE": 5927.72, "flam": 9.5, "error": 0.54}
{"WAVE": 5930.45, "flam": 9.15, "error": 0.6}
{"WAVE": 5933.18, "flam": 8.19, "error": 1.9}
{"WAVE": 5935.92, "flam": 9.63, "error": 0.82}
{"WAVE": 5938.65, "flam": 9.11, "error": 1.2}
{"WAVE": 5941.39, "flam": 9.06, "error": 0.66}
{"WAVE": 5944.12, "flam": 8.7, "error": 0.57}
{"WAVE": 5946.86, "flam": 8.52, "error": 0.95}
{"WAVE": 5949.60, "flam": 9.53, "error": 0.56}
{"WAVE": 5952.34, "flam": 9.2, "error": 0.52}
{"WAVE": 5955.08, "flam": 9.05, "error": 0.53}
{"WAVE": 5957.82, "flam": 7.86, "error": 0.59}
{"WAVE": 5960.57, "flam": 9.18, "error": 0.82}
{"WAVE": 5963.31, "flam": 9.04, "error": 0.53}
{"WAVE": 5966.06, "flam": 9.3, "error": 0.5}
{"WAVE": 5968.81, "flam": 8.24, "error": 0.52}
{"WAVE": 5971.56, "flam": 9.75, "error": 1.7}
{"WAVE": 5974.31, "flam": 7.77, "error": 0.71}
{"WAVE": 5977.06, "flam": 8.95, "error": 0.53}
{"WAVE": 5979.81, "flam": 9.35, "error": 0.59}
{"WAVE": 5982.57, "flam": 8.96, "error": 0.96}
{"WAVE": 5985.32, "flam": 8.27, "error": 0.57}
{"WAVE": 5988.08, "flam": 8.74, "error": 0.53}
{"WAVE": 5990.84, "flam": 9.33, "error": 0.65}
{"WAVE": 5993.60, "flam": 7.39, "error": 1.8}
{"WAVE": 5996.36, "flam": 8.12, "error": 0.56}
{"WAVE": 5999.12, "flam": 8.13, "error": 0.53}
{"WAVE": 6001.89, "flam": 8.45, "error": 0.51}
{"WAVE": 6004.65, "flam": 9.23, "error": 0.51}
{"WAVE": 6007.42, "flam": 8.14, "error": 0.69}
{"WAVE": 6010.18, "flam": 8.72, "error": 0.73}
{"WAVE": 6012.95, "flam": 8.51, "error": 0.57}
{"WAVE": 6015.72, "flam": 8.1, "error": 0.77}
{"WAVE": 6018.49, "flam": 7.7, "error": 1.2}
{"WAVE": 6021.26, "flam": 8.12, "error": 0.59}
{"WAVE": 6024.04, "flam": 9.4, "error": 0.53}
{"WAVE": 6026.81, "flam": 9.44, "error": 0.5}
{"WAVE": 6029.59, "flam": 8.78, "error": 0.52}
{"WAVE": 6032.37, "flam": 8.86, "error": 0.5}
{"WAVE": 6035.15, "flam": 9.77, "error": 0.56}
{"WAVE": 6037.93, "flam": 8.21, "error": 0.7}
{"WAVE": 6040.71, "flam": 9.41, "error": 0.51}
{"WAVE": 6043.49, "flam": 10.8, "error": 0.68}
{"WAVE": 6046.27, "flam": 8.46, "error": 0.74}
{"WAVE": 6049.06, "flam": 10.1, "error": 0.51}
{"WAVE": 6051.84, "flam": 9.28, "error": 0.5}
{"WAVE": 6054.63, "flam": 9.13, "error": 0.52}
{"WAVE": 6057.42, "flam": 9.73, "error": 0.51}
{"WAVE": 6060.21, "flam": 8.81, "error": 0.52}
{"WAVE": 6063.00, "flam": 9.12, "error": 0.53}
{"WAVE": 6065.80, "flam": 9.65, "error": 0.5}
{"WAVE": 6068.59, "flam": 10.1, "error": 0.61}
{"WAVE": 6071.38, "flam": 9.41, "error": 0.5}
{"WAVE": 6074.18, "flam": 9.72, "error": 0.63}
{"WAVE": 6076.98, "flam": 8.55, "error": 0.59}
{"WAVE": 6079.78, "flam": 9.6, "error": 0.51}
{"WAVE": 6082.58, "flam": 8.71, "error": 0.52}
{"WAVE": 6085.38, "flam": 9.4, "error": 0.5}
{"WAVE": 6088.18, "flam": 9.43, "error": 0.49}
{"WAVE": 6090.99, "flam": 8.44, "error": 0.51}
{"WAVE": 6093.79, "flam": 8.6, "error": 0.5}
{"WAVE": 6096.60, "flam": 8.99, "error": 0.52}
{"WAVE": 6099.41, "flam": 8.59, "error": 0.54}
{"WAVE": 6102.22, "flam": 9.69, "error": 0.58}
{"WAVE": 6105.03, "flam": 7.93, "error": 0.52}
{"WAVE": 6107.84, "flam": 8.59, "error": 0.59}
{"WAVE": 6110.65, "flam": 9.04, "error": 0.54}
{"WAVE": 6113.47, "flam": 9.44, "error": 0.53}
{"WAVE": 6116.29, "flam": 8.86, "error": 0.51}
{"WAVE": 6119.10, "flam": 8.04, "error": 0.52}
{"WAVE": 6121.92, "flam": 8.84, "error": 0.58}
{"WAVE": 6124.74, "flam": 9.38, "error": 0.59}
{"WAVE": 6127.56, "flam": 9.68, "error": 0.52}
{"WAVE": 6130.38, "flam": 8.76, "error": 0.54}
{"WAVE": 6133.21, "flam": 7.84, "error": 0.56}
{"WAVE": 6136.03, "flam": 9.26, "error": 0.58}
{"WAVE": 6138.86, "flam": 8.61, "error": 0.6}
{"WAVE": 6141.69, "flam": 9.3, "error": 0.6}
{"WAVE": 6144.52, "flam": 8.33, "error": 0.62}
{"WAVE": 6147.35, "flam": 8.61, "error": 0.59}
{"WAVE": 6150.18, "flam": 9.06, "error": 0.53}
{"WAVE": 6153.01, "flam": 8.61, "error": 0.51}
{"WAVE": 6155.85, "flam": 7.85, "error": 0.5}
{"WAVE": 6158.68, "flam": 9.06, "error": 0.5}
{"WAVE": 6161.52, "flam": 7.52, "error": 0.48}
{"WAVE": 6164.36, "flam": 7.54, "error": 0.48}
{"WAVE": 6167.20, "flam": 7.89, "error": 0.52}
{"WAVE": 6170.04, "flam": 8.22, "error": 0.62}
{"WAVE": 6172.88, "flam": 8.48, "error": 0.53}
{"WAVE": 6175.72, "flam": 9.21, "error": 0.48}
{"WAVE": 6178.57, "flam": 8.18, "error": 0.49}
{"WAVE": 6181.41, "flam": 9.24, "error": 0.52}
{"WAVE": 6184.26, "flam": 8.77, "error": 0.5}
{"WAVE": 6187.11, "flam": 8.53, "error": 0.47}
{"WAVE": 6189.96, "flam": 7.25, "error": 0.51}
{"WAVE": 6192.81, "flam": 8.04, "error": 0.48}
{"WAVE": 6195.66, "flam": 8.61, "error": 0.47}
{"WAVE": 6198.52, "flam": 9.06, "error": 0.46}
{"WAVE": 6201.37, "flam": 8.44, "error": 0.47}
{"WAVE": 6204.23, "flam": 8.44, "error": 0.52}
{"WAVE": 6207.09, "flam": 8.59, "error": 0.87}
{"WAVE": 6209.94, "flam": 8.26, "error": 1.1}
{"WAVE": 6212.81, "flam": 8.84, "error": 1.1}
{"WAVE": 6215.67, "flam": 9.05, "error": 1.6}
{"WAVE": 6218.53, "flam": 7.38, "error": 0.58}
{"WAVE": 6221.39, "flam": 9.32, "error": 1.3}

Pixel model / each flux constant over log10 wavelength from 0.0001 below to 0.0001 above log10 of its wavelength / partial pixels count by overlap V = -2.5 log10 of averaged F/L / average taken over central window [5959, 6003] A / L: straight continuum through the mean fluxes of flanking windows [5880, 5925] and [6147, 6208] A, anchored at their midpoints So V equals -0.11 mag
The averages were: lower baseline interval 7.66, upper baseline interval 8.41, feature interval 8.68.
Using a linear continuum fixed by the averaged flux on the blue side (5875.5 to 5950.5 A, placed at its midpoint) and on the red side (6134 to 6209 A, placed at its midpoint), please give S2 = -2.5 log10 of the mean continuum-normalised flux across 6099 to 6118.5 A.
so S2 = -0.05 mag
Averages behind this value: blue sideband 8.24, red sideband 8.48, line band 8.86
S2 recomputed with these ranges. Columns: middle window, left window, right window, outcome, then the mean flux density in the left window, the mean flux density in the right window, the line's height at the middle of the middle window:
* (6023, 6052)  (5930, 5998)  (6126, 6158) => -0.07 mag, 8.81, 8.73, 8.78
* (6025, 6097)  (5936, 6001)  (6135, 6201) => -0.07 mag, 8.78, 8.48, 8.64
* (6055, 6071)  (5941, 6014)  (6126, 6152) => -0.08 mag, 8.72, 8.83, 8.78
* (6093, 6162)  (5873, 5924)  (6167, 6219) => -0.05 mag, 7.86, 8.48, 8.34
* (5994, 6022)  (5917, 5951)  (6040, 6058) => 0.13 mag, 8.97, 9.56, 9.35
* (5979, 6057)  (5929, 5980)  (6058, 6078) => 0.04 mag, 8.92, 9.37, 9.17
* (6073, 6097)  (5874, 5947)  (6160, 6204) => -0.09 mag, 8.21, 8.34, 8.29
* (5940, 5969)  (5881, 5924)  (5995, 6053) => -0.10 mag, 7.6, 8.84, 8.13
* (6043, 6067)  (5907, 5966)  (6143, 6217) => -0.09 mag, 8.83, 8.45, 8.65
